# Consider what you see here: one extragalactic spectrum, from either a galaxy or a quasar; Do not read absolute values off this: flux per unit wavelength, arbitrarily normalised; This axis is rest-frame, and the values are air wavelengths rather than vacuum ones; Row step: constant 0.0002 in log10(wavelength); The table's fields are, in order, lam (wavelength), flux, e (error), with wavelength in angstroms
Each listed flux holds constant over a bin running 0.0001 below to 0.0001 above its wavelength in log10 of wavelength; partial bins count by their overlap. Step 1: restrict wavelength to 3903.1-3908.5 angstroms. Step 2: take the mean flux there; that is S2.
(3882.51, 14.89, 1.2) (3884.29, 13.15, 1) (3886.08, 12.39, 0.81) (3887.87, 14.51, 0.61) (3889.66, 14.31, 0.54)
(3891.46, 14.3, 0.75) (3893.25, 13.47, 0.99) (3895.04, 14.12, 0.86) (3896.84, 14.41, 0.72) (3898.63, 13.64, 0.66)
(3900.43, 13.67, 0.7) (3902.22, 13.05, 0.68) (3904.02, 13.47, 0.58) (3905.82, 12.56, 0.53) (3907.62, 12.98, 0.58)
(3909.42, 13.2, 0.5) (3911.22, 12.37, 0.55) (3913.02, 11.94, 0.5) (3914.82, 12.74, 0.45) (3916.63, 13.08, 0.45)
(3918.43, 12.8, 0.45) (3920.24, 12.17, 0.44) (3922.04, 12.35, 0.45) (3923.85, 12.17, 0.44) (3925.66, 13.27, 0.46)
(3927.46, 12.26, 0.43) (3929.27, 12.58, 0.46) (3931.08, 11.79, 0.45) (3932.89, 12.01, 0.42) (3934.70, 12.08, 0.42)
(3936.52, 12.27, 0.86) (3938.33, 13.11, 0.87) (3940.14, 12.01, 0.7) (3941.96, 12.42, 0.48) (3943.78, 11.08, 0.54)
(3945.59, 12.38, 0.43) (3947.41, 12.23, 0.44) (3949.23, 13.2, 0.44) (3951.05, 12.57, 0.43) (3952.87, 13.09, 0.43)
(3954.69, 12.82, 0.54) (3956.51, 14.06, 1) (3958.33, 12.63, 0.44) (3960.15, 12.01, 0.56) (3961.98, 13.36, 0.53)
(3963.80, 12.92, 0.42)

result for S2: 13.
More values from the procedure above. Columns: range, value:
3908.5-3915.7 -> 12.6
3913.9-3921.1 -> 12.7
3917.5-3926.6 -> 12.6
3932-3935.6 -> 12.1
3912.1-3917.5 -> 12.6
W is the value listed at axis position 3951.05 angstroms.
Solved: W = 12.57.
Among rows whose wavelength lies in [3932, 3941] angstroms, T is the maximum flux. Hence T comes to 13.11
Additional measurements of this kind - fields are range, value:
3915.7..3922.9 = 13.08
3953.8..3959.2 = 14.06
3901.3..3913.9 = 13.47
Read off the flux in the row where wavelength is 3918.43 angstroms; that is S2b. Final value 12.8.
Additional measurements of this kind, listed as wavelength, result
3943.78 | 11.08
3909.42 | 13.2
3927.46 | 12.26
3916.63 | 13.08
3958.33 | 12.63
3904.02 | 13.47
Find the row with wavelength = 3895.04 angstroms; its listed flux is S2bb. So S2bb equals 14.12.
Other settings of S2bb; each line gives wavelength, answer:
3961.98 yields 13.36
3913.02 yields 11.94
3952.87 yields 13.09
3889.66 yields 14.31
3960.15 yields 12.01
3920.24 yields 12.17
